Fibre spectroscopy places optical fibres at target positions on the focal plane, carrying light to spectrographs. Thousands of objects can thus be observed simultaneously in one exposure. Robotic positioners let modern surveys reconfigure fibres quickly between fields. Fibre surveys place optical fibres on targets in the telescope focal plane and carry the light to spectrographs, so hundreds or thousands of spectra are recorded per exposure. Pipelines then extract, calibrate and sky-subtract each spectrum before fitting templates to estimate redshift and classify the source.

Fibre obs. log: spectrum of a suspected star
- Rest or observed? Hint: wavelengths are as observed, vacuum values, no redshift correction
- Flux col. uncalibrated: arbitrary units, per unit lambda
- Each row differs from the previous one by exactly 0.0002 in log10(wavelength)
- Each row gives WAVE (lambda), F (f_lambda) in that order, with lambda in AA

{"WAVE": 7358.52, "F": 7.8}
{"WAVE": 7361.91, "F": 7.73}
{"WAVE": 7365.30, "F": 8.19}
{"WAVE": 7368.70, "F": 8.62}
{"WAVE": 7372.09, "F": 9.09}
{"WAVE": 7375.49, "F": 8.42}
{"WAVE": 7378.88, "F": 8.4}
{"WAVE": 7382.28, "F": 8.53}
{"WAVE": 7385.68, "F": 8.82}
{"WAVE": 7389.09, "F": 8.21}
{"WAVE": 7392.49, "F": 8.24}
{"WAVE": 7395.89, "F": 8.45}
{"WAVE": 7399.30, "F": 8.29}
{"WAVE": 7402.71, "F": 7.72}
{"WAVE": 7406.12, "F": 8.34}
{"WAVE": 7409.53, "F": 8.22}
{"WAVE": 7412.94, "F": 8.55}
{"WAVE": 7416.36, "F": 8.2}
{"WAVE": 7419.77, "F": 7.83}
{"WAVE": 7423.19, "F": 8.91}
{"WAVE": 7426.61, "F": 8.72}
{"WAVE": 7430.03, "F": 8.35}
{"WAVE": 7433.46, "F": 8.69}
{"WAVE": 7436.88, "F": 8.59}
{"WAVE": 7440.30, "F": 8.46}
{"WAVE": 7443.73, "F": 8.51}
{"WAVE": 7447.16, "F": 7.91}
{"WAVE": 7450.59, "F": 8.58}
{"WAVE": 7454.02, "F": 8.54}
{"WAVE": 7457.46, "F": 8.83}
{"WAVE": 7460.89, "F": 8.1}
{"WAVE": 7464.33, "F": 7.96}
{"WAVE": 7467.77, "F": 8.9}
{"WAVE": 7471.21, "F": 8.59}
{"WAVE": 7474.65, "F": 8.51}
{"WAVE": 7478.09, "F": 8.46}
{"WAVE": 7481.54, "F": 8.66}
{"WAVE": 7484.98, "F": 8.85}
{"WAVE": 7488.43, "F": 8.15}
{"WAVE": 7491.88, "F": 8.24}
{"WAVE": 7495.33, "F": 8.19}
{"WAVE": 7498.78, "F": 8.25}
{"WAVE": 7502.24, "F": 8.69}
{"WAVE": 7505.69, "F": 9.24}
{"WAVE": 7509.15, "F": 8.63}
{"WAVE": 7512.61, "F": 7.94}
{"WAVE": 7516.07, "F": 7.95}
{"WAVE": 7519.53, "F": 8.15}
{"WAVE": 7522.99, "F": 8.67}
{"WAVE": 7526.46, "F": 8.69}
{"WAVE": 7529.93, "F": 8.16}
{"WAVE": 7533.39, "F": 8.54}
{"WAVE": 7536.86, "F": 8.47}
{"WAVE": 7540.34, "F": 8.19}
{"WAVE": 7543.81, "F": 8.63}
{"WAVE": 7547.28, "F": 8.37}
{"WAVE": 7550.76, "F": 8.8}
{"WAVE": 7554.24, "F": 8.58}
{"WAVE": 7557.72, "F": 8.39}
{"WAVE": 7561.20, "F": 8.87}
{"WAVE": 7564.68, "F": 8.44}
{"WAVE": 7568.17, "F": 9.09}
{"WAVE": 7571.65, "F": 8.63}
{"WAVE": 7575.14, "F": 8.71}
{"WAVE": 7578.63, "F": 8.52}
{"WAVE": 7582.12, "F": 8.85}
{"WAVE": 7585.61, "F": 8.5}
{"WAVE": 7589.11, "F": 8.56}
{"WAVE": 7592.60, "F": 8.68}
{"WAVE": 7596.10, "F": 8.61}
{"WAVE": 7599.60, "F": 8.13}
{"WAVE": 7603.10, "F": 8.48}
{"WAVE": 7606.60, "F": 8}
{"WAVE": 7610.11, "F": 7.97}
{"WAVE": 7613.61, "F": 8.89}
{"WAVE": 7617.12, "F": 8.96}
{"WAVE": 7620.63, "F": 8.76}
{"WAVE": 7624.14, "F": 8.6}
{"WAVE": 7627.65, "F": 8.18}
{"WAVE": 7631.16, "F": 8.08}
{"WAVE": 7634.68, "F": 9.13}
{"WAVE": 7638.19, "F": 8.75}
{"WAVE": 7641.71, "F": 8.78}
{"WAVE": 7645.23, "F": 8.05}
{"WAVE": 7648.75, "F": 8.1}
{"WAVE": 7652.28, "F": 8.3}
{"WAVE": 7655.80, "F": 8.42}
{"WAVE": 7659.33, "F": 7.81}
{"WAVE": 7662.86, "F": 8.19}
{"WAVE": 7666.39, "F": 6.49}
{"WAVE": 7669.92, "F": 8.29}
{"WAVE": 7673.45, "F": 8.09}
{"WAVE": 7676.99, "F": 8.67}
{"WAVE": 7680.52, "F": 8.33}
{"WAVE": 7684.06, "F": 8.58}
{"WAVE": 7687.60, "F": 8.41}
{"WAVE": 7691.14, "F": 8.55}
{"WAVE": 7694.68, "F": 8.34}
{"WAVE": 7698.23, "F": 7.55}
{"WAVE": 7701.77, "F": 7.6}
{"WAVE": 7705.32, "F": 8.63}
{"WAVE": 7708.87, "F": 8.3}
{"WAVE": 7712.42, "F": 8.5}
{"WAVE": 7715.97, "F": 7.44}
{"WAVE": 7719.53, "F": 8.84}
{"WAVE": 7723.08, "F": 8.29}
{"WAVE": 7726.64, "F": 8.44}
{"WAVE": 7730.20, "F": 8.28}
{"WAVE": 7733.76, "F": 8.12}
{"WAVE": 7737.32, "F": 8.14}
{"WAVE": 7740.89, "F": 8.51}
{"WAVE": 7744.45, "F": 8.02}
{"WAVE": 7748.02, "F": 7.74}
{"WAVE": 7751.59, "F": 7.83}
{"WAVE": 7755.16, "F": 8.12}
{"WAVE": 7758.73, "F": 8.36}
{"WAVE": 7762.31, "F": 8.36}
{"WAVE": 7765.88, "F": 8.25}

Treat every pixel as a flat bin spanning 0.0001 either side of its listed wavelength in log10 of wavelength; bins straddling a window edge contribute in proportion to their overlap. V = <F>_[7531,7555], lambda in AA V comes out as 8.5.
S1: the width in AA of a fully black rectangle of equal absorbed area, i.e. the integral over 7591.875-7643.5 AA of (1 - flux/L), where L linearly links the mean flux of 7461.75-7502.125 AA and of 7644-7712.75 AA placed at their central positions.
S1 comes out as -1.82 AA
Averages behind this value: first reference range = 8.43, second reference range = 8.15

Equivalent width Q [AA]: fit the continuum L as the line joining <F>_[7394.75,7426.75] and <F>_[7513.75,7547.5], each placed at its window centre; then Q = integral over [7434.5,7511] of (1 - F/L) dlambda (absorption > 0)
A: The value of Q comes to -1.4 AA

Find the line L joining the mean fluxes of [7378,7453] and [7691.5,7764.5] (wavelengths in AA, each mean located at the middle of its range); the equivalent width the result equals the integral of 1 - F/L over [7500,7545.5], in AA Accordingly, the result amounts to -0.8 AA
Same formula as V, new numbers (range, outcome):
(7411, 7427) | 8.42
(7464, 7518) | 8.46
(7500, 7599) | 8.55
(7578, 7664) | 8.45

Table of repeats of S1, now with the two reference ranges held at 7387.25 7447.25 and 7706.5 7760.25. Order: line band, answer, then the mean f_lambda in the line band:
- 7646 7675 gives 1.0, 7.96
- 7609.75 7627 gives -0.8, 8.66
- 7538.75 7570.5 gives -1.2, 8.6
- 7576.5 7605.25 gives -0.9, 8.54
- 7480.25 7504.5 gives -0.4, 8.45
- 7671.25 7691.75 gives -0.5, 8.43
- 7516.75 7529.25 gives -0.2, 8.43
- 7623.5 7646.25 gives -0.8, 8.52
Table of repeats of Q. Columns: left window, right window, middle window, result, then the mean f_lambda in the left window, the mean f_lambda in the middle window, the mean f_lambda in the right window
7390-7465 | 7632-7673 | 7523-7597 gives -2.8 AA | 8.37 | 8.59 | 8.2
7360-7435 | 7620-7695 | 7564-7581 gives -0.7 AA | 8.38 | 8.7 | 8.31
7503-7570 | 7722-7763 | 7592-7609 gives 0.1 AA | 8.52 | 8.34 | 8.18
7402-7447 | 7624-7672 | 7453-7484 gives -0.6 AA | 8.39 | 8.51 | 8.21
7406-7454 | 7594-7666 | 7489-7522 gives 0.2 AA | 8.43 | 8.37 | 8.37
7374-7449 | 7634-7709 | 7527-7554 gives -0.5 AA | 8.38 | 8.47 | 8.23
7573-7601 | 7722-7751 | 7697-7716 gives 0.4 AA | 8.58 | 8.07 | 8.17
